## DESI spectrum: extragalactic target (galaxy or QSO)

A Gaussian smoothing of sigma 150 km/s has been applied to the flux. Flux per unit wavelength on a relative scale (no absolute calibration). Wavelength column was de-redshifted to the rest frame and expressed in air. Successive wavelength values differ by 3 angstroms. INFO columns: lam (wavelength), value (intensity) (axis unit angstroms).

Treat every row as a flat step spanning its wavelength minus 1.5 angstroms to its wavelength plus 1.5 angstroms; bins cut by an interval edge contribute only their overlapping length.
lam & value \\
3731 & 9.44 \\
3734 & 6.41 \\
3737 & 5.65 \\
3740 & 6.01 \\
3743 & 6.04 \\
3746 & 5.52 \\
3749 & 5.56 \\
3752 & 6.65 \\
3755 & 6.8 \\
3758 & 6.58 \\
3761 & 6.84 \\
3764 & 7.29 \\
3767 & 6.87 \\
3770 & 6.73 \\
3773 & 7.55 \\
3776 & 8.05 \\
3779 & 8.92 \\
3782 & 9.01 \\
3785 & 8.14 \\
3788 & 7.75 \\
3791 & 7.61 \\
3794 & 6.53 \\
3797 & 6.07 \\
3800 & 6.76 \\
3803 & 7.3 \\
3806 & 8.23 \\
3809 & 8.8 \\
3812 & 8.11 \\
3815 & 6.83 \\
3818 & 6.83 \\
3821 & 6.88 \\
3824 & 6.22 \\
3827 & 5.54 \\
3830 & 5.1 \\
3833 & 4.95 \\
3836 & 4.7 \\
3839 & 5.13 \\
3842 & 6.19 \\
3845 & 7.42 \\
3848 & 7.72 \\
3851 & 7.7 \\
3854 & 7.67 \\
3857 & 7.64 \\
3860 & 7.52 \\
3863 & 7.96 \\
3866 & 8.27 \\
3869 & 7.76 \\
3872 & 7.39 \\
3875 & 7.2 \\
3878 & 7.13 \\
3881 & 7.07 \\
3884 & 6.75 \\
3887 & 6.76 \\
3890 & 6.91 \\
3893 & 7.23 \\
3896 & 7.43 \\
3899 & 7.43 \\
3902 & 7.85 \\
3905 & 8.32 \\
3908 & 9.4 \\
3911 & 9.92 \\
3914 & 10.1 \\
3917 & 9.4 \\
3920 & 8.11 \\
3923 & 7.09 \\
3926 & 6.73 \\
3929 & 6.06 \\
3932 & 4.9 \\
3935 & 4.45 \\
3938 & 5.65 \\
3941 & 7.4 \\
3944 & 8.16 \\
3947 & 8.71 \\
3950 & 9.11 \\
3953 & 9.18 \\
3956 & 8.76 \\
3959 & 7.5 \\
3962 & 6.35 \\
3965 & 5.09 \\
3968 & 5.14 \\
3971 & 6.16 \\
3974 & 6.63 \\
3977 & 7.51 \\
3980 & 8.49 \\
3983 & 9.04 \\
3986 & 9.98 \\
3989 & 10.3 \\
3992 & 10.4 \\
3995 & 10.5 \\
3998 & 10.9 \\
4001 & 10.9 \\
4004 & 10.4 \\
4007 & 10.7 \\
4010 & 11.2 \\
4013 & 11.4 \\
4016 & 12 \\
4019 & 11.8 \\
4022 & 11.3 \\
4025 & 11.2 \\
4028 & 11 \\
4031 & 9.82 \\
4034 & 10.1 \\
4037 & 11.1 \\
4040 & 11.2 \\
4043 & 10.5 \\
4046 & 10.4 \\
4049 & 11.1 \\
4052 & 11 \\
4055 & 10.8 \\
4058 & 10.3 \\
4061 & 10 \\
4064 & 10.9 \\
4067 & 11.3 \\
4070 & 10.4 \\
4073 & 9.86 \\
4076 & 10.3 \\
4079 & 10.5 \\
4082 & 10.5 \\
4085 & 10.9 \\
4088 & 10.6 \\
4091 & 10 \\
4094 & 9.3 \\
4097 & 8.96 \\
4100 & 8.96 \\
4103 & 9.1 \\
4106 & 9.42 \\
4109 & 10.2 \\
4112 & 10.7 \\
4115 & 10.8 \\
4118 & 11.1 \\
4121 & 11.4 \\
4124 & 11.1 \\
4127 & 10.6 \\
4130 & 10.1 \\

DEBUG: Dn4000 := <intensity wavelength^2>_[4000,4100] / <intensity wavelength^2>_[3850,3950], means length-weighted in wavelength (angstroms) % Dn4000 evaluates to 1.52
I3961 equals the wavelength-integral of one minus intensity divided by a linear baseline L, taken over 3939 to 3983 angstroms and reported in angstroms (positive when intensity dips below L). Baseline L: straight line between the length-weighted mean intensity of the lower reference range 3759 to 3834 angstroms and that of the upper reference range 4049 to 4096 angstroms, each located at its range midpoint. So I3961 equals 7.9 angstroms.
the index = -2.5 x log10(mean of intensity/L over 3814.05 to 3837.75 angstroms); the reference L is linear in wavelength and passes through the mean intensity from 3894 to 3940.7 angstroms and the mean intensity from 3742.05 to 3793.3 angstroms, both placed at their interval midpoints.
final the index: 0.241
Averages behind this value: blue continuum 7.17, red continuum 7.52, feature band 5.85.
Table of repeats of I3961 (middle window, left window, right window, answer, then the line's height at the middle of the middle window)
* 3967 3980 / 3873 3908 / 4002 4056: 3.92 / 9.51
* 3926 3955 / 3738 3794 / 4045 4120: 5.86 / 8.86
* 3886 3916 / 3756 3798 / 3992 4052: 3.35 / 9.19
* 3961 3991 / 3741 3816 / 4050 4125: 5.50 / 9.21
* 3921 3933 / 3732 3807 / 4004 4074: 3.78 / 9.25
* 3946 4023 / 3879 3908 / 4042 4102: -2.26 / 8.89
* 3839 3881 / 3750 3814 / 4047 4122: 4.00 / 8.18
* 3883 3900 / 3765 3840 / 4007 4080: 2.68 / 8.41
